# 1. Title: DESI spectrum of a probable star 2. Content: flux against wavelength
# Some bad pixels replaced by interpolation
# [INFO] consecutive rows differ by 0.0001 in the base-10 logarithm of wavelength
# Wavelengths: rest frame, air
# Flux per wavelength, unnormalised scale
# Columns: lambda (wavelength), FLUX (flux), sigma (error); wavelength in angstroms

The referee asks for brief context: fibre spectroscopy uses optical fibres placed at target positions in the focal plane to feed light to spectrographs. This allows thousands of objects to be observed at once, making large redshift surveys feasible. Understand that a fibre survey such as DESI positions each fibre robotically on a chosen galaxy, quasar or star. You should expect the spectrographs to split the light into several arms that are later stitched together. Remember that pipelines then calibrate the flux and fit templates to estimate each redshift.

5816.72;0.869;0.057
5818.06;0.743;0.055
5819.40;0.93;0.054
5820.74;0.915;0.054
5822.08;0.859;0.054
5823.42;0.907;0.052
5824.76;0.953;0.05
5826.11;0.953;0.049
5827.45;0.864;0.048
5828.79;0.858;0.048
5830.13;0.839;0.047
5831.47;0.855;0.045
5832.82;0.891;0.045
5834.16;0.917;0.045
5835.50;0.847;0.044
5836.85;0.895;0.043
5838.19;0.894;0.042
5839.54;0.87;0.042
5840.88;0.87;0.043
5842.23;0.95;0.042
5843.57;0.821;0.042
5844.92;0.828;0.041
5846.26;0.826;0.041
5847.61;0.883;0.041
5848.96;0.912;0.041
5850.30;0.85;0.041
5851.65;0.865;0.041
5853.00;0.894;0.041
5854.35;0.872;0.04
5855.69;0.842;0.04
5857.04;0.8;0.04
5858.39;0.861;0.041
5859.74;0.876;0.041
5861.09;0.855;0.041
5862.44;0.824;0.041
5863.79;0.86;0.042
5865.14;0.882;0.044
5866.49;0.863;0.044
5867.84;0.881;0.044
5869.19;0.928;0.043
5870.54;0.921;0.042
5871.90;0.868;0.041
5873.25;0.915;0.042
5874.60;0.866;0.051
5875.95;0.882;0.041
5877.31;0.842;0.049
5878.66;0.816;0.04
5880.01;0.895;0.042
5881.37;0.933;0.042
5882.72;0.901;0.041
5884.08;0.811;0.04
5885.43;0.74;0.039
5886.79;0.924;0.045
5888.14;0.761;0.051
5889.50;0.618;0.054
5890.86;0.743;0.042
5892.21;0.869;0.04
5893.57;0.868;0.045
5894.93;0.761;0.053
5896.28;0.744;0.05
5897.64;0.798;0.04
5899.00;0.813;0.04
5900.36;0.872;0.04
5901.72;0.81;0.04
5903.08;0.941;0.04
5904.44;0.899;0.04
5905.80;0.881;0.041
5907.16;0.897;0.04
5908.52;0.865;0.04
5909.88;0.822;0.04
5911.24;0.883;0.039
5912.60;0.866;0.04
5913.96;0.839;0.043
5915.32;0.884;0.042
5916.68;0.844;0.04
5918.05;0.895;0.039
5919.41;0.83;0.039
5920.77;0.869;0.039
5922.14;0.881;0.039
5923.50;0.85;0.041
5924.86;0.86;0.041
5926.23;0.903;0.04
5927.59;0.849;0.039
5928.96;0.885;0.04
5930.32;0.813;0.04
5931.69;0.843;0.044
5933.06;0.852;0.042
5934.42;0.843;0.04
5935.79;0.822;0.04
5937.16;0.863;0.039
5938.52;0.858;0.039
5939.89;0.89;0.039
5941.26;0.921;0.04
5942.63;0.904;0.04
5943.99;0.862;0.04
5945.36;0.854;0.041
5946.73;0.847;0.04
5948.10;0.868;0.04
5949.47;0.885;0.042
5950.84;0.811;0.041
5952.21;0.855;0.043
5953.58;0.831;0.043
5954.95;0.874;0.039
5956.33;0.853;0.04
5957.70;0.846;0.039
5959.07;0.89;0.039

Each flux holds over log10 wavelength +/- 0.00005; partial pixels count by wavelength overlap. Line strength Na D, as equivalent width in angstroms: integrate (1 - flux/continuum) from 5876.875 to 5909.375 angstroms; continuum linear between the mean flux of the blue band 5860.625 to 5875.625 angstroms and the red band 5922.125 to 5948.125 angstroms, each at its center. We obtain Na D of 1.5 angstroms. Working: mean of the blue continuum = 0.879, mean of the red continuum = 0.863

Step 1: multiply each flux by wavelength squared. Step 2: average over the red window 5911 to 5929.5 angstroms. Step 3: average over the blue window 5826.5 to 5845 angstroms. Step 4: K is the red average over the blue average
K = 1.0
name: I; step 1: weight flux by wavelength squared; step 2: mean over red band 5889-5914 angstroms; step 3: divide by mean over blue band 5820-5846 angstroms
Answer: 1.0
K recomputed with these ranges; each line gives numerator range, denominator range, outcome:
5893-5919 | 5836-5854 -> 1.00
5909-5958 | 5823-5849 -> 1.01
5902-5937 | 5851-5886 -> 1.02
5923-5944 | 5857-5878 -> 1.01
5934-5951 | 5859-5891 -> 1.04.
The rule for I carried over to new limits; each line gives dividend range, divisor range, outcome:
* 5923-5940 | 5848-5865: 1.02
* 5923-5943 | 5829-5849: 1.02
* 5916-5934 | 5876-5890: 1.05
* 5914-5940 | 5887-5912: 1.05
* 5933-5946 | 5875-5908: 1.06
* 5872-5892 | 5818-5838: 0.96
